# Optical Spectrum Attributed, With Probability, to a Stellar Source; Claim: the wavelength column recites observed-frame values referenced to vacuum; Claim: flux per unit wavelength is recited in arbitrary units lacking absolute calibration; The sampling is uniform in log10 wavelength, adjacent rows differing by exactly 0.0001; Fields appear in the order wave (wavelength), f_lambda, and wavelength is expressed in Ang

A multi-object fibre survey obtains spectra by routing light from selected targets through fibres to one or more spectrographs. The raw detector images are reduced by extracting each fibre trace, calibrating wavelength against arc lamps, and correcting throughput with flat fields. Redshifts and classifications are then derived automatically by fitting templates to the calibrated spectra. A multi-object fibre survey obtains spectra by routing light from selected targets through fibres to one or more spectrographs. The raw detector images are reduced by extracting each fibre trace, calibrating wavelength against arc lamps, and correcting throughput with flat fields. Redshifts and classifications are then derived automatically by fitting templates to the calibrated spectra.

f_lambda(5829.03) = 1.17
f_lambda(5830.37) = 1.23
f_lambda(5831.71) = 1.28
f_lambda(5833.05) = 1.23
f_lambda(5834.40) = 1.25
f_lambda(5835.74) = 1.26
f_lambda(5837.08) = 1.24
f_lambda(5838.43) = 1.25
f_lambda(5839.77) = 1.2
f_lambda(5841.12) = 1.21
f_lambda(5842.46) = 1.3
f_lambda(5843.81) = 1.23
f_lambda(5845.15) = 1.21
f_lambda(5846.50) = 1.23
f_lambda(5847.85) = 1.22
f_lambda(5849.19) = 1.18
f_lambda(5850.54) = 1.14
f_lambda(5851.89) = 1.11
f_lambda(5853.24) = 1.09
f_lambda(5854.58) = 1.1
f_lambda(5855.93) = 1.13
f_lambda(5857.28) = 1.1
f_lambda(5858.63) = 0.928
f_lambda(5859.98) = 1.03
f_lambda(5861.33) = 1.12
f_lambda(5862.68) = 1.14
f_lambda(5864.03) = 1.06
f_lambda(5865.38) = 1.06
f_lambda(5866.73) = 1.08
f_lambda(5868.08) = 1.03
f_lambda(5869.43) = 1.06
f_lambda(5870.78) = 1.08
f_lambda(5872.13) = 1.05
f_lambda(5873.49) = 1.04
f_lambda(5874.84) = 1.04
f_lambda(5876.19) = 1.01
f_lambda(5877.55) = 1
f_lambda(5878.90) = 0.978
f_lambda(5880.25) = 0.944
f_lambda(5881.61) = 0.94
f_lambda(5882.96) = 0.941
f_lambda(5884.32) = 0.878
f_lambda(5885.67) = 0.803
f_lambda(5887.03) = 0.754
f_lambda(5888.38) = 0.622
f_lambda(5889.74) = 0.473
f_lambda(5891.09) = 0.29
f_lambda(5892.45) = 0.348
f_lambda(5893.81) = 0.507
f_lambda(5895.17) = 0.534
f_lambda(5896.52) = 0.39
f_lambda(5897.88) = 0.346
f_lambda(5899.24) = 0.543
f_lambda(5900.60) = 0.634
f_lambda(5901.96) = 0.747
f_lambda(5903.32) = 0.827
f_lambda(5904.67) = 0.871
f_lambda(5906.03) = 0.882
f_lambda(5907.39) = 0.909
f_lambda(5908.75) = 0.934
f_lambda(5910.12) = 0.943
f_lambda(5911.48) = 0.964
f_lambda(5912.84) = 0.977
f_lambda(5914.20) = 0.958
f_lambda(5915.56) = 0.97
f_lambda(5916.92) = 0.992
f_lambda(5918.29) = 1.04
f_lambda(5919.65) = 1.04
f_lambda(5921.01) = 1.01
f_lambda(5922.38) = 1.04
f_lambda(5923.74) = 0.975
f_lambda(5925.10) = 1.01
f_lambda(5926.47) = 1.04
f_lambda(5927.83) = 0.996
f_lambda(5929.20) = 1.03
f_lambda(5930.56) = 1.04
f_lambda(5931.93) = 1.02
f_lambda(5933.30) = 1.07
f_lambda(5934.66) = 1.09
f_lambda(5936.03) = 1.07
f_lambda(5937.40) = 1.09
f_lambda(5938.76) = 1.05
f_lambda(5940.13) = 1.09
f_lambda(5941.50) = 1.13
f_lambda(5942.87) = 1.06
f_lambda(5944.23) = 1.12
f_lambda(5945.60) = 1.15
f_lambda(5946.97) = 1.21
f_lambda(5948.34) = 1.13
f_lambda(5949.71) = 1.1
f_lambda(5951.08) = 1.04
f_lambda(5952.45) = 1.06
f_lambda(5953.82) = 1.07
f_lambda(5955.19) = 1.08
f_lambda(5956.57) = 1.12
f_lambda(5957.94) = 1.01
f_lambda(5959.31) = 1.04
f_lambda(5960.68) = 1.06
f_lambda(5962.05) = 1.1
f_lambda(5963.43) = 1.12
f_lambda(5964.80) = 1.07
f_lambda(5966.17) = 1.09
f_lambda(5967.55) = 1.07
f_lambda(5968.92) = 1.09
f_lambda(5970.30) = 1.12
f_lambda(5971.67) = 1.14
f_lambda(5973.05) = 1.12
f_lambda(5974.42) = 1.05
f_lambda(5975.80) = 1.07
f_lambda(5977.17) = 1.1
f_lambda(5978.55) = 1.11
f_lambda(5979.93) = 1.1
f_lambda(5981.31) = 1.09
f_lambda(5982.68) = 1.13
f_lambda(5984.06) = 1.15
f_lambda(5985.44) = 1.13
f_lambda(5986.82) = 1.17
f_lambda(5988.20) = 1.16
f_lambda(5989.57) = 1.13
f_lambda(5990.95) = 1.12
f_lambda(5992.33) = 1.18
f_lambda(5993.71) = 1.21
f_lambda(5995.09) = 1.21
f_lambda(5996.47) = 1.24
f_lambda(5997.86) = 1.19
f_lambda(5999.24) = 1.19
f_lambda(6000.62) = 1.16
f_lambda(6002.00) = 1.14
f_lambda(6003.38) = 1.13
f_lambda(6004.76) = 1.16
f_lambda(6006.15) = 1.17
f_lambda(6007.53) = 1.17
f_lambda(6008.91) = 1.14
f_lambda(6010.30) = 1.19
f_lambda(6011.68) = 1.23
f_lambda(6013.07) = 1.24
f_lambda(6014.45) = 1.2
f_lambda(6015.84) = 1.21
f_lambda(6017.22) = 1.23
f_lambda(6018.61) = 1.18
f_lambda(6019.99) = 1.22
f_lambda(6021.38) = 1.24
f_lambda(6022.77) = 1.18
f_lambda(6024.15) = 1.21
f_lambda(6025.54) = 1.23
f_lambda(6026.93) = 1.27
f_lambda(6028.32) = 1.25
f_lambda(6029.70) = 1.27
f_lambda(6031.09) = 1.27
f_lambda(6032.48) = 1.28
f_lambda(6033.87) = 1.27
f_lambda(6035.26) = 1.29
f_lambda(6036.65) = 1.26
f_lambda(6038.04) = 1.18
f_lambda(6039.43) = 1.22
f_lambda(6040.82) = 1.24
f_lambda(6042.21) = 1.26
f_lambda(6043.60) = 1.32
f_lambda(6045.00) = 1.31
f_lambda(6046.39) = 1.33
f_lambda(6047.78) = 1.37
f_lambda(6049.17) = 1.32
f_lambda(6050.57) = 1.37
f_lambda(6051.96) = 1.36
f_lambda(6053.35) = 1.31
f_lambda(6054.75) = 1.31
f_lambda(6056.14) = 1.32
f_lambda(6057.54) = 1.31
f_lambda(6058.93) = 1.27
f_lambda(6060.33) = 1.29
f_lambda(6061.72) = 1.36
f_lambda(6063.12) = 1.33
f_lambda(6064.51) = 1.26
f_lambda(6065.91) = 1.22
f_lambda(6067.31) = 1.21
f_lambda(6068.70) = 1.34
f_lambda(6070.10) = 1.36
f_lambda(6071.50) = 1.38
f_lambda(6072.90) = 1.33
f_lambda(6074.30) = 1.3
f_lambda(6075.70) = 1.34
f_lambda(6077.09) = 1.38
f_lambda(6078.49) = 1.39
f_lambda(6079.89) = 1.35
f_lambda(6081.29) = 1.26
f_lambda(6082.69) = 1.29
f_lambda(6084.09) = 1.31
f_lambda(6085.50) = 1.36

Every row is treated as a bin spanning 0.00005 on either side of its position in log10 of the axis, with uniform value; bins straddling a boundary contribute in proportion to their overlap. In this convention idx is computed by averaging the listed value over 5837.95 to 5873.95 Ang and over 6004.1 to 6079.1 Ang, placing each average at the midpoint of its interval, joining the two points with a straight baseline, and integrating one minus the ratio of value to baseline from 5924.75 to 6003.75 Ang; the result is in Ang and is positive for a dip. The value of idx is 6.9 Ang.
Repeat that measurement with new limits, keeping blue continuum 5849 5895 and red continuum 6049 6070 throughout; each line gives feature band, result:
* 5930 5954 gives -0.3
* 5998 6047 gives 0.4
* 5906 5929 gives 0.9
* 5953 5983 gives 1.0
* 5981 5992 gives 0.2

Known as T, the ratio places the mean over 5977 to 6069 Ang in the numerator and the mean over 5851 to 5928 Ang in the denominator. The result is 1.4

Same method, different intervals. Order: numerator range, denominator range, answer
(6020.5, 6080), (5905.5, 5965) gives 1.24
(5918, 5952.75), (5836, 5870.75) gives 0.94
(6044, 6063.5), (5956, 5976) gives 1.22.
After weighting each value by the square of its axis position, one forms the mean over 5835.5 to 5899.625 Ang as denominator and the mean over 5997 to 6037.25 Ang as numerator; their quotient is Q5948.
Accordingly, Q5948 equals 1.3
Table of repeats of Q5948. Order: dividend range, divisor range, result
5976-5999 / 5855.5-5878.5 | 1.14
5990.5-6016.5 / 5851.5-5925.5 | 1.38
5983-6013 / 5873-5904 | 1.69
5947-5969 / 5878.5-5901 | 1.74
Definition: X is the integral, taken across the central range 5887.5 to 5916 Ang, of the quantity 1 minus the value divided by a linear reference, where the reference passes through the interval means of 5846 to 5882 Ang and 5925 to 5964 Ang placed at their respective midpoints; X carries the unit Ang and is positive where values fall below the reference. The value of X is 10.0 Ang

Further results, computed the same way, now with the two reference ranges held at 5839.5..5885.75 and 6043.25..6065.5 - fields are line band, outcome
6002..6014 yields 0.8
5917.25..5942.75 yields 2.6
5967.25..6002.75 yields 2.7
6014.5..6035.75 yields 0.7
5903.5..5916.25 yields 2.3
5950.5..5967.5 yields 1.8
